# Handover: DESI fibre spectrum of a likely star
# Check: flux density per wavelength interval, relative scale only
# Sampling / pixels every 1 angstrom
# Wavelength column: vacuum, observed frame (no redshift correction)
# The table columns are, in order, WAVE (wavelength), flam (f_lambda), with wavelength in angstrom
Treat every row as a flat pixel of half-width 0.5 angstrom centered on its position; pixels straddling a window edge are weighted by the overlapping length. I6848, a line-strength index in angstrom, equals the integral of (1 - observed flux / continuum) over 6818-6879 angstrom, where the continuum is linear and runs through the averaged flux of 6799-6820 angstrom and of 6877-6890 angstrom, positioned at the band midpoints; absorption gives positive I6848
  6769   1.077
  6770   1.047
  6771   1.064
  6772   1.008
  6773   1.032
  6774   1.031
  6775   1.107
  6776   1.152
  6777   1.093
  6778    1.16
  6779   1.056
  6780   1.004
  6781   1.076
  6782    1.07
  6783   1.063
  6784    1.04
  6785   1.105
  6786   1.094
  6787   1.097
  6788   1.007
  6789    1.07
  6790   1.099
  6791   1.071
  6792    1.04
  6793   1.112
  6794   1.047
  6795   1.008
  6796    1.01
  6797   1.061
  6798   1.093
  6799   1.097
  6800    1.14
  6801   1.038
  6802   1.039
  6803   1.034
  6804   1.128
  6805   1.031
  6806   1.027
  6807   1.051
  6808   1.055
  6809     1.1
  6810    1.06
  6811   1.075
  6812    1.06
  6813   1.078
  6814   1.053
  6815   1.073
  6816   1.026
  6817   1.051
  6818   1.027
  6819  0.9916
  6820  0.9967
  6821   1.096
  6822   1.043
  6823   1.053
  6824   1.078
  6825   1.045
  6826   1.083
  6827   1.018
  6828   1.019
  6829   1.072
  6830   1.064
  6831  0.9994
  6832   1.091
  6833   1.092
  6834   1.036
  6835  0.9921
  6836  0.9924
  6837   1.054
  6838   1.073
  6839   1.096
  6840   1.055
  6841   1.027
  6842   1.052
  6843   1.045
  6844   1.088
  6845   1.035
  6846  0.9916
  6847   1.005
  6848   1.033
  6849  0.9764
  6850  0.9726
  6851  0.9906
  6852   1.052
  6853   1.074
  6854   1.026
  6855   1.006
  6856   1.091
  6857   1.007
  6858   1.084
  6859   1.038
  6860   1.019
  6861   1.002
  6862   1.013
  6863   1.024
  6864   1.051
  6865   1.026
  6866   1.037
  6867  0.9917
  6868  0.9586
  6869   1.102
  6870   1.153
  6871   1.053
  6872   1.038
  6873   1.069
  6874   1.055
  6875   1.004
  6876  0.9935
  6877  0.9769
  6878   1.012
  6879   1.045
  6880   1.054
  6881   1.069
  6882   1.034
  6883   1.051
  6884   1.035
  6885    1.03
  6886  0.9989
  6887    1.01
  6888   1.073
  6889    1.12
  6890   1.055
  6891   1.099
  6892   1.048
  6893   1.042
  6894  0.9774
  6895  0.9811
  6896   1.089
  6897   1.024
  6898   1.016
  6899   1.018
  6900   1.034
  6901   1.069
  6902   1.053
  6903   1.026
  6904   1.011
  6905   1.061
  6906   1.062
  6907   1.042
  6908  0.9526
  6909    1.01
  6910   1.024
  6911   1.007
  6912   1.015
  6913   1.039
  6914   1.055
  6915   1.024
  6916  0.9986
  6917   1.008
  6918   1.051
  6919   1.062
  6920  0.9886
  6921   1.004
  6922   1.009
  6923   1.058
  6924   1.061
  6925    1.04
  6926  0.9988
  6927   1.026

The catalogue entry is 0.7 angstrom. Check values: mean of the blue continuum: 1.06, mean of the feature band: 1.04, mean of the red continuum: 1.04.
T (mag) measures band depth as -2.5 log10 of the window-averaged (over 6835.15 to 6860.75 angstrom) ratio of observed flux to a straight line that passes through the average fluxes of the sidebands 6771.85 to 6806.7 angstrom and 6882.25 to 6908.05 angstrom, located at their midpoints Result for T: 0.02 mag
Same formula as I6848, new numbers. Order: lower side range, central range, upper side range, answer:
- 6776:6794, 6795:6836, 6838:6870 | 0.15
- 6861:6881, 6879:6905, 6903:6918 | -0.32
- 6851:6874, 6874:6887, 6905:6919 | 0.12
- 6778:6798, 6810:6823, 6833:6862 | 0.01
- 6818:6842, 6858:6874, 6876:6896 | 0.01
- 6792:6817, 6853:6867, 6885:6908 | 0.21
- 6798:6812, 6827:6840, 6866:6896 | 0.12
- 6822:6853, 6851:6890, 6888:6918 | -0.05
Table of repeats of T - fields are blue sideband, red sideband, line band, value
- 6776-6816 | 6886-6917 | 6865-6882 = 0.01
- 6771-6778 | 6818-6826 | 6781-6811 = 0.00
